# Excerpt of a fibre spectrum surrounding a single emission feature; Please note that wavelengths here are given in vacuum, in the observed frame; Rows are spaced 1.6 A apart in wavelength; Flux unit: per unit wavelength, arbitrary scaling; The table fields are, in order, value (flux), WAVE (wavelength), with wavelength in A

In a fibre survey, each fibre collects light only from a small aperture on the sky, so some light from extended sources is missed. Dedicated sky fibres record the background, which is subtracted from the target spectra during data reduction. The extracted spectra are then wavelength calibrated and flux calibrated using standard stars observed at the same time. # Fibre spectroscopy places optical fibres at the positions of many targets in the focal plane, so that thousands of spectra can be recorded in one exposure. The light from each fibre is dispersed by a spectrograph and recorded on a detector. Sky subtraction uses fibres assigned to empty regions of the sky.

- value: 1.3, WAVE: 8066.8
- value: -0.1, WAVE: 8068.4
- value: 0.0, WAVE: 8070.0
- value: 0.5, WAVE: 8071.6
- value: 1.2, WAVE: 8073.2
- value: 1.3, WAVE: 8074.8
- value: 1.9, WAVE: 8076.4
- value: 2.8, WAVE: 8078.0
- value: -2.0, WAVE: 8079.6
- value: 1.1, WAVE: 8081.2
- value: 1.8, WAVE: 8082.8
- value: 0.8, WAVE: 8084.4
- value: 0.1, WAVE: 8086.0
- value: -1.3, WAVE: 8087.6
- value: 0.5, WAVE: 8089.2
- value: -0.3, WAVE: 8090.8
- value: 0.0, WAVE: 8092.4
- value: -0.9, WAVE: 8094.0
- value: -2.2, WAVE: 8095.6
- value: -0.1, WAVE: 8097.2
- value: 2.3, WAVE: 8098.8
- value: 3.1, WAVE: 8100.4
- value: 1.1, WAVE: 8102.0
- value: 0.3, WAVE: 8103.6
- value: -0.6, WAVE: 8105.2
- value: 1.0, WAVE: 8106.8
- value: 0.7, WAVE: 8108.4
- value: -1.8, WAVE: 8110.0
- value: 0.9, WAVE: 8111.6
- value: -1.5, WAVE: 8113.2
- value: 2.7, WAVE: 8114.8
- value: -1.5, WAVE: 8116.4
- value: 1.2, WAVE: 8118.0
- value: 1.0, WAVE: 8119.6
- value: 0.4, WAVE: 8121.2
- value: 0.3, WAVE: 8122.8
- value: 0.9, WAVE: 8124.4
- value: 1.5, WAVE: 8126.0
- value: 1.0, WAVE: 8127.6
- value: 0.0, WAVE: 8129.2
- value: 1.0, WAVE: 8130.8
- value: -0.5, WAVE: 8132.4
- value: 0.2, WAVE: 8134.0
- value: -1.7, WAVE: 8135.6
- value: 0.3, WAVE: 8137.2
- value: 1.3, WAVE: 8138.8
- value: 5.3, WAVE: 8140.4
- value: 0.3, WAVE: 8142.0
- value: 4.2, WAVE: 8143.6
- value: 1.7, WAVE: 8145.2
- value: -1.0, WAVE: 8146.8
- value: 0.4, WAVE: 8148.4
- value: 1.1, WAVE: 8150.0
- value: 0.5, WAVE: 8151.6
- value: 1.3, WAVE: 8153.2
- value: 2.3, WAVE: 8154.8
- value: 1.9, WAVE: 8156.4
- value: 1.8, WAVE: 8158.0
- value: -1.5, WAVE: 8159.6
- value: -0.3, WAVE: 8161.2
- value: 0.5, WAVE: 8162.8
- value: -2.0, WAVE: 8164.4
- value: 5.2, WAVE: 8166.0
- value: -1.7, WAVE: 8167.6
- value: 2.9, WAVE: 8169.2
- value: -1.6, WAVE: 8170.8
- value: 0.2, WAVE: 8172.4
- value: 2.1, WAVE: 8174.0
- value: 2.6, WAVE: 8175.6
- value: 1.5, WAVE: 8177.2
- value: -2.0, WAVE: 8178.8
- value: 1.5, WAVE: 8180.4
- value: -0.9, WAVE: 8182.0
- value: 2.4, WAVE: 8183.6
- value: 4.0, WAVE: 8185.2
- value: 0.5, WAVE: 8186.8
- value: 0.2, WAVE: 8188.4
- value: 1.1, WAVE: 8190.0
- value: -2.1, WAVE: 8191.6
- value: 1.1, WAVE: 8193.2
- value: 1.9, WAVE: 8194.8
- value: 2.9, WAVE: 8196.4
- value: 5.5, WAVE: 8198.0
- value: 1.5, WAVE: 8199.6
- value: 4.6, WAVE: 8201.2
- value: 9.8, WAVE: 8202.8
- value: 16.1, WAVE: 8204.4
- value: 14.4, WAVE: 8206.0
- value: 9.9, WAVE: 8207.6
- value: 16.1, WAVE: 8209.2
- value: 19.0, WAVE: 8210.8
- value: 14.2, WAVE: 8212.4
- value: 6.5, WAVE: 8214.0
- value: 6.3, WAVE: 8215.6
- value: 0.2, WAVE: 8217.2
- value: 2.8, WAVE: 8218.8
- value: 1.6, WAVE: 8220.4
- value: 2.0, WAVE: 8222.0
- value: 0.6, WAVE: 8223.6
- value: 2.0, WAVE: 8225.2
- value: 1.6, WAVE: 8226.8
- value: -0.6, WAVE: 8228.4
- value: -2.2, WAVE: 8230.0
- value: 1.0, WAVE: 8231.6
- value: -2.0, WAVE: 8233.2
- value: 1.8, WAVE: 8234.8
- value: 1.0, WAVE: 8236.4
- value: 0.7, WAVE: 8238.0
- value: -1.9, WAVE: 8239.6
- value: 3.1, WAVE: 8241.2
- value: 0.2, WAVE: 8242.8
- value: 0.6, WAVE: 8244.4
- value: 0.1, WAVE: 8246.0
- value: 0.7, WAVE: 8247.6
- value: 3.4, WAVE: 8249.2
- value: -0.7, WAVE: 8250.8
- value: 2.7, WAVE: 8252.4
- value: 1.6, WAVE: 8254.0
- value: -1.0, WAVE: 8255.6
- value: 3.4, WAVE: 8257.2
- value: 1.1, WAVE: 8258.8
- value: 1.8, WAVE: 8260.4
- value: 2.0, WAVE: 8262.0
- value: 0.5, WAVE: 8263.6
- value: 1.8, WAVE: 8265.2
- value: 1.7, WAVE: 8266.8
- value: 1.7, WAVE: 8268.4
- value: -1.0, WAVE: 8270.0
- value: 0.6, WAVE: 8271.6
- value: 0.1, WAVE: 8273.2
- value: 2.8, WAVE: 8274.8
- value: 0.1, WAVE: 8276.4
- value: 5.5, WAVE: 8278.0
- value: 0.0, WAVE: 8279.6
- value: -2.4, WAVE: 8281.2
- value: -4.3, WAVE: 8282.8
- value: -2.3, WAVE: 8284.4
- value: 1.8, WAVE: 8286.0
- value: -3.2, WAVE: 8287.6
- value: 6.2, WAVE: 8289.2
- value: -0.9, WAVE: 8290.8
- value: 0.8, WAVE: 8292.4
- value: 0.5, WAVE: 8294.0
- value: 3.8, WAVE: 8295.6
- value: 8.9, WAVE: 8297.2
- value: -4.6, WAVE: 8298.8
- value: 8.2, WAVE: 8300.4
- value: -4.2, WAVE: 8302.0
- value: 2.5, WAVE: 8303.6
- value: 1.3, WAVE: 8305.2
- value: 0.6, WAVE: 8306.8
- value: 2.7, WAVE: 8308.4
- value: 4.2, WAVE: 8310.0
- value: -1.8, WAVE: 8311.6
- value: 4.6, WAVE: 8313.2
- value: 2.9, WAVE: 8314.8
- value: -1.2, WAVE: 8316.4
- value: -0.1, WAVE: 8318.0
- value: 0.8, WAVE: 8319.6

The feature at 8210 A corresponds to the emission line [O II] 3727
